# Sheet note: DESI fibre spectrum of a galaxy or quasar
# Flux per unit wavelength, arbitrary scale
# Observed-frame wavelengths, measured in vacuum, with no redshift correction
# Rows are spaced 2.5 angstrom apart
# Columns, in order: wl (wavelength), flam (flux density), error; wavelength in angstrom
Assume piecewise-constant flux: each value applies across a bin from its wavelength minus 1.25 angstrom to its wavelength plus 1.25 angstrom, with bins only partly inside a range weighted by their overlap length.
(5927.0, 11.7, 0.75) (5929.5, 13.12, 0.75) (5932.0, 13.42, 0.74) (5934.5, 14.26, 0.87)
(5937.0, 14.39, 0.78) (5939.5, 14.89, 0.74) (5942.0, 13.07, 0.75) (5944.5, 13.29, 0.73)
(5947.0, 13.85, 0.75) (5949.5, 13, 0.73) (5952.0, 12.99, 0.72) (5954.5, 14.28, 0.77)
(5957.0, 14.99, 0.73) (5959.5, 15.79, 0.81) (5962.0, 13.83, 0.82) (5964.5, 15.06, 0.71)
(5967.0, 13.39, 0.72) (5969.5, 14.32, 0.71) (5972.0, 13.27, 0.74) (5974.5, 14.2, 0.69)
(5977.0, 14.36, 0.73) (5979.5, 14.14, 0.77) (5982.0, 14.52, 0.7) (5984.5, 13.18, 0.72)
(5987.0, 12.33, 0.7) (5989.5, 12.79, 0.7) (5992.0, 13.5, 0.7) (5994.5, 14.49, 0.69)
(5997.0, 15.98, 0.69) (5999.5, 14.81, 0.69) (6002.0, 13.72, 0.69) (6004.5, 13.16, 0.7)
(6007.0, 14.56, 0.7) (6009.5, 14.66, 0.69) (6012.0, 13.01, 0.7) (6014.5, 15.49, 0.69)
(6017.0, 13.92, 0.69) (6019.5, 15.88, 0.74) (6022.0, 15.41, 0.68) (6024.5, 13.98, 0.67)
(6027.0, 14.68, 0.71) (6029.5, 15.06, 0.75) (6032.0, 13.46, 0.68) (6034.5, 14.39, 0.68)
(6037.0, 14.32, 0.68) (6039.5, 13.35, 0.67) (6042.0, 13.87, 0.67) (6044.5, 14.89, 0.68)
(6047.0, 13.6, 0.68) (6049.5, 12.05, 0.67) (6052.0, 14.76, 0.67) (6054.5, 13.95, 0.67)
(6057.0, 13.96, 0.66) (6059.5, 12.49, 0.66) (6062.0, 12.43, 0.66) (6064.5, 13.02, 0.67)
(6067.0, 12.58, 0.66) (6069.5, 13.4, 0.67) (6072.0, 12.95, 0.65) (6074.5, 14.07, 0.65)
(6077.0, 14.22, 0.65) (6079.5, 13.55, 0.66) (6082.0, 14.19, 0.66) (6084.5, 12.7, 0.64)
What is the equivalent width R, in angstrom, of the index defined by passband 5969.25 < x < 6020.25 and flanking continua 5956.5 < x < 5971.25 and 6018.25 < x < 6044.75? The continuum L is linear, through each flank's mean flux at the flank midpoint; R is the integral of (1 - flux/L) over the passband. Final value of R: 1.4 angstrom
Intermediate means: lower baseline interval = 14.5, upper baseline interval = 14.5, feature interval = 14.1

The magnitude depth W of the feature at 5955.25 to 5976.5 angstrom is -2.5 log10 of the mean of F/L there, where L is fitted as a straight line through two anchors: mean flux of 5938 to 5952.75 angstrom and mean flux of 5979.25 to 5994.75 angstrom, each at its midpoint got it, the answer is -0.07 mag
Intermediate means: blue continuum 13.5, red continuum 13.5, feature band 14.4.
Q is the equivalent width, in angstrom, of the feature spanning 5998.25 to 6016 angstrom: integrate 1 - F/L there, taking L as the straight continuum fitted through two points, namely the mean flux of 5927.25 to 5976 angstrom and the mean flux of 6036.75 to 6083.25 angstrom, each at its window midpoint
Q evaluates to -0.6 angstrom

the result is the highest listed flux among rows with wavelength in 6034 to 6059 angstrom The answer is 14.89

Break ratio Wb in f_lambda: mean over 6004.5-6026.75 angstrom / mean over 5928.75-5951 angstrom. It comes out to 1.06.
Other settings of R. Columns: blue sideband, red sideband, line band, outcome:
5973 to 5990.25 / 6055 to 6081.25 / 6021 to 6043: -1.33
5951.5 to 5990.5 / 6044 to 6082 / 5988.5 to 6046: -2.53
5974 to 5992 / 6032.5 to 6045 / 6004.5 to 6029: -1.17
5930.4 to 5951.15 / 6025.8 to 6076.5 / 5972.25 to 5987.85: -0.08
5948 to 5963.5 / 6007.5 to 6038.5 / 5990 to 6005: 0.12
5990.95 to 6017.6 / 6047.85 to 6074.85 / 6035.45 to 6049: -0.32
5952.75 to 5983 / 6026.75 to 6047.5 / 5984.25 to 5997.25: 0.63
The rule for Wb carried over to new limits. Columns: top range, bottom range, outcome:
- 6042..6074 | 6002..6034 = 0.93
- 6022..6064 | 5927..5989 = 1.00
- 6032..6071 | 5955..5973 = 0.94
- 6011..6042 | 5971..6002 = 1.03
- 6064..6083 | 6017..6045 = 0.94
